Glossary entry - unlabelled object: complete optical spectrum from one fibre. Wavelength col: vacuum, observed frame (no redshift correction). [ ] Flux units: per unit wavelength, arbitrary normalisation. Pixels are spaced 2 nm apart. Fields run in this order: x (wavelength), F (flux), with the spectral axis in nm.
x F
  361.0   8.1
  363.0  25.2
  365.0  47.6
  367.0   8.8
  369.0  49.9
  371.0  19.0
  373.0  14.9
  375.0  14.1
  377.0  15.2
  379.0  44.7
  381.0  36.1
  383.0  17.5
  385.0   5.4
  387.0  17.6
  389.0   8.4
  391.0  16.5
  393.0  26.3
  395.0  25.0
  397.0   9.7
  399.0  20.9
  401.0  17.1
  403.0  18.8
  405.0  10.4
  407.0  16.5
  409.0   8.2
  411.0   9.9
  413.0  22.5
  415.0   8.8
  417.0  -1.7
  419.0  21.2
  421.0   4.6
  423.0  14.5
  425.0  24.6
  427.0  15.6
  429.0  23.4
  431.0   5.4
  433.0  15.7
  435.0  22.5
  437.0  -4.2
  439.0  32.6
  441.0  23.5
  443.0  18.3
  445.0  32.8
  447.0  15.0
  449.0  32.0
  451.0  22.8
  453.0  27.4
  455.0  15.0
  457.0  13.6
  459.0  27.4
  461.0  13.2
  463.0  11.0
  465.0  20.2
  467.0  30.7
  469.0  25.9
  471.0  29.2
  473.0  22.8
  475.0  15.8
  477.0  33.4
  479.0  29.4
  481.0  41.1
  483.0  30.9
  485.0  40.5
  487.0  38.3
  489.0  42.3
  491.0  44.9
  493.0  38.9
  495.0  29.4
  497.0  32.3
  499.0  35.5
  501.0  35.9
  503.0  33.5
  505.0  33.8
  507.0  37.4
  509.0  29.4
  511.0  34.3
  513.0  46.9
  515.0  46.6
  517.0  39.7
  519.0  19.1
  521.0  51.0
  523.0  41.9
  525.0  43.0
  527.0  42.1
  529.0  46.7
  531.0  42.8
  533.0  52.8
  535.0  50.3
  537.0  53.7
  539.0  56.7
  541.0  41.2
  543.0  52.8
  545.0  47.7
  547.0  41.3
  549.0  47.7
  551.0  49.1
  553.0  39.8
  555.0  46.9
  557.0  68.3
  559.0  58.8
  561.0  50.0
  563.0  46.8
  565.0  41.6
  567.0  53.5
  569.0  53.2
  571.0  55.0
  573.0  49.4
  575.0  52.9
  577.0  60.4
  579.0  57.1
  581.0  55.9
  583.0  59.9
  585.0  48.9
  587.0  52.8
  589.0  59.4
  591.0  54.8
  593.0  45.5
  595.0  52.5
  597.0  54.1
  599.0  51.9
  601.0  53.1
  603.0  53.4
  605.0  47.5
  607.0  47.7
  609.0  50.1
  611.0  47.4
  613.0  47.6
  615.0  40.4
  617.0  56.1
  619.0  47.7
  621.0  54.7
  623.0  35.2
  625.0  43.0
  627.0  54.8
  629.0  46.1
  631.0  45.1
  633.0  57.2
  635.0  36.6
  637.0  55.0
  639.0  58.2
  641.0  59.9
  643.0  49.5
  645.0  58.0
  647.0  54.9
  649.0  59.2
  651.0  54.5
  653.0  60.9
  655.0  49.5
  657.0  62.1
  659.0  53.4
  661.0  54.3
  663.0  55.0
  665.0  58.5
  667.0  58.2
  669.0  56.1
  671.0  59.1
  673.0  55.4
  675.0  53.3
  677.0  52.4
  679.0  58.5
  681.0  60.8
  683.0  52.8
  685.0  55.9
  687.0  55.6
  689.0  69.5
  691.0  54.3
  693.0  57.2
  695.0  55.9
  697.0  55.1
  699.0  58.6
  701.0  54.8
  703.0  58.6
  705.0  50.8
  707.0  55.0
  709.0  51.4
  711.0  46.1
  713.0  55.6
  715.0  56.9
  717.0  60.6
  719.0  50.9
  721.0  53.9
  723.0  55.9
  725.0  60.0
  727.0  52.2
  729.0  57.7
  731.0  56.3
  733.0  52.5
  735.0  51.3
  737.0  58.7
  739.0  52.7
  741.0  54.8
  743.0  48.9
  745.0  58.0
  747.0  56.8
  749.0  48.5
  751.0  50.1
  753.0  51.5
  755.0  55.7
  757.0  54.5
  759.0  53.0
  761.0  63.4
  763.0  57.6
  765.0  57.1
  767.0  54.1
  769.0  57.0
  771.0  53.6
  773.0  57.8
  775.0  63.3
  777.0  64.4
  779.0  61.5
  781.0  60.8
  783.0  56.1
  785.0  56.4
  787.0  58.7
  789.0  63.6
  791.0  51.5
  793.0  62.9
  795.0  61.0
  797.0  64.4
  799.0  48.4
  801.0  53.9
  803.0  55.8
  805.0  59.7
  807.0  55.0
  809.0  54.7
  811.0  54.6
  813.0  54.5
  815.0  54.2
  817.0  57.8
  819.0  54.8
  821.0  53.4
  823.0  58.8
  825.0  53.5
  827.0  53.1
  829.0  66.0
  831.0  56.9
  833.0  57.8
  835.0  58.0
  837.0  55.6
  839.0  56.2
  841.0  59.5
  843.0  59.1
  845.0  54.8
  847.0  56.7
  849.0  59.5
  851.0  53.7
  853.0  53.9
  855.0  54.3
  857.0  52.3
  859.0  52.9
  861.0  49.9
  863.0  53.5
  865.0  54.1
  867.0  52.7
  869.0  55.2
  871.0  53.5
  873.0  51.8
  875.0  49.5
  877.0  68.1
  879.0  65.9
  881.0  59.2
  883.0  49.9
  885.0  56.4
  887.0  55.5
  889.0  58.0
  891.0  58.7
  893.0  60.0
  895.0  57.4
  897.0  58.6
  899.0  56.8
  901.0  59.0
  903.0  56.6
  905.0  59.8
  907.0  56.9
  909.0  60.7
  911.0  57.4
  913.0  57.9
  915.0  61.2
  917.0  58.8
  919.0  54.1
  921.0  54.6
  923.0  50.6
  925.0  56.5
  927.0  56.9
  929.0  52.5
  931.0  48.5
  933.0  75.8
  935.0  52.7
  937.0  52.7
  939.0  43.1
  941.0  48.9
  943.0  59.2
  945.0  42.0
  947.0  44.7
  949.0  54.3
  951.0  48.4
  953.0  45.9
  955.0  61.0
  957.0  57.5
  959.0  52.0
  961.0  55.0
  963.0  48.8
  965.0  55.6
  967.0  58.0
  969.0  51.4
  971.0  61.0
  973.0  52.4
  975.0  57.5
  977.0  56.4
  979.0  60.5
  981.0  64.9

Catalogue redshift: 0.20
